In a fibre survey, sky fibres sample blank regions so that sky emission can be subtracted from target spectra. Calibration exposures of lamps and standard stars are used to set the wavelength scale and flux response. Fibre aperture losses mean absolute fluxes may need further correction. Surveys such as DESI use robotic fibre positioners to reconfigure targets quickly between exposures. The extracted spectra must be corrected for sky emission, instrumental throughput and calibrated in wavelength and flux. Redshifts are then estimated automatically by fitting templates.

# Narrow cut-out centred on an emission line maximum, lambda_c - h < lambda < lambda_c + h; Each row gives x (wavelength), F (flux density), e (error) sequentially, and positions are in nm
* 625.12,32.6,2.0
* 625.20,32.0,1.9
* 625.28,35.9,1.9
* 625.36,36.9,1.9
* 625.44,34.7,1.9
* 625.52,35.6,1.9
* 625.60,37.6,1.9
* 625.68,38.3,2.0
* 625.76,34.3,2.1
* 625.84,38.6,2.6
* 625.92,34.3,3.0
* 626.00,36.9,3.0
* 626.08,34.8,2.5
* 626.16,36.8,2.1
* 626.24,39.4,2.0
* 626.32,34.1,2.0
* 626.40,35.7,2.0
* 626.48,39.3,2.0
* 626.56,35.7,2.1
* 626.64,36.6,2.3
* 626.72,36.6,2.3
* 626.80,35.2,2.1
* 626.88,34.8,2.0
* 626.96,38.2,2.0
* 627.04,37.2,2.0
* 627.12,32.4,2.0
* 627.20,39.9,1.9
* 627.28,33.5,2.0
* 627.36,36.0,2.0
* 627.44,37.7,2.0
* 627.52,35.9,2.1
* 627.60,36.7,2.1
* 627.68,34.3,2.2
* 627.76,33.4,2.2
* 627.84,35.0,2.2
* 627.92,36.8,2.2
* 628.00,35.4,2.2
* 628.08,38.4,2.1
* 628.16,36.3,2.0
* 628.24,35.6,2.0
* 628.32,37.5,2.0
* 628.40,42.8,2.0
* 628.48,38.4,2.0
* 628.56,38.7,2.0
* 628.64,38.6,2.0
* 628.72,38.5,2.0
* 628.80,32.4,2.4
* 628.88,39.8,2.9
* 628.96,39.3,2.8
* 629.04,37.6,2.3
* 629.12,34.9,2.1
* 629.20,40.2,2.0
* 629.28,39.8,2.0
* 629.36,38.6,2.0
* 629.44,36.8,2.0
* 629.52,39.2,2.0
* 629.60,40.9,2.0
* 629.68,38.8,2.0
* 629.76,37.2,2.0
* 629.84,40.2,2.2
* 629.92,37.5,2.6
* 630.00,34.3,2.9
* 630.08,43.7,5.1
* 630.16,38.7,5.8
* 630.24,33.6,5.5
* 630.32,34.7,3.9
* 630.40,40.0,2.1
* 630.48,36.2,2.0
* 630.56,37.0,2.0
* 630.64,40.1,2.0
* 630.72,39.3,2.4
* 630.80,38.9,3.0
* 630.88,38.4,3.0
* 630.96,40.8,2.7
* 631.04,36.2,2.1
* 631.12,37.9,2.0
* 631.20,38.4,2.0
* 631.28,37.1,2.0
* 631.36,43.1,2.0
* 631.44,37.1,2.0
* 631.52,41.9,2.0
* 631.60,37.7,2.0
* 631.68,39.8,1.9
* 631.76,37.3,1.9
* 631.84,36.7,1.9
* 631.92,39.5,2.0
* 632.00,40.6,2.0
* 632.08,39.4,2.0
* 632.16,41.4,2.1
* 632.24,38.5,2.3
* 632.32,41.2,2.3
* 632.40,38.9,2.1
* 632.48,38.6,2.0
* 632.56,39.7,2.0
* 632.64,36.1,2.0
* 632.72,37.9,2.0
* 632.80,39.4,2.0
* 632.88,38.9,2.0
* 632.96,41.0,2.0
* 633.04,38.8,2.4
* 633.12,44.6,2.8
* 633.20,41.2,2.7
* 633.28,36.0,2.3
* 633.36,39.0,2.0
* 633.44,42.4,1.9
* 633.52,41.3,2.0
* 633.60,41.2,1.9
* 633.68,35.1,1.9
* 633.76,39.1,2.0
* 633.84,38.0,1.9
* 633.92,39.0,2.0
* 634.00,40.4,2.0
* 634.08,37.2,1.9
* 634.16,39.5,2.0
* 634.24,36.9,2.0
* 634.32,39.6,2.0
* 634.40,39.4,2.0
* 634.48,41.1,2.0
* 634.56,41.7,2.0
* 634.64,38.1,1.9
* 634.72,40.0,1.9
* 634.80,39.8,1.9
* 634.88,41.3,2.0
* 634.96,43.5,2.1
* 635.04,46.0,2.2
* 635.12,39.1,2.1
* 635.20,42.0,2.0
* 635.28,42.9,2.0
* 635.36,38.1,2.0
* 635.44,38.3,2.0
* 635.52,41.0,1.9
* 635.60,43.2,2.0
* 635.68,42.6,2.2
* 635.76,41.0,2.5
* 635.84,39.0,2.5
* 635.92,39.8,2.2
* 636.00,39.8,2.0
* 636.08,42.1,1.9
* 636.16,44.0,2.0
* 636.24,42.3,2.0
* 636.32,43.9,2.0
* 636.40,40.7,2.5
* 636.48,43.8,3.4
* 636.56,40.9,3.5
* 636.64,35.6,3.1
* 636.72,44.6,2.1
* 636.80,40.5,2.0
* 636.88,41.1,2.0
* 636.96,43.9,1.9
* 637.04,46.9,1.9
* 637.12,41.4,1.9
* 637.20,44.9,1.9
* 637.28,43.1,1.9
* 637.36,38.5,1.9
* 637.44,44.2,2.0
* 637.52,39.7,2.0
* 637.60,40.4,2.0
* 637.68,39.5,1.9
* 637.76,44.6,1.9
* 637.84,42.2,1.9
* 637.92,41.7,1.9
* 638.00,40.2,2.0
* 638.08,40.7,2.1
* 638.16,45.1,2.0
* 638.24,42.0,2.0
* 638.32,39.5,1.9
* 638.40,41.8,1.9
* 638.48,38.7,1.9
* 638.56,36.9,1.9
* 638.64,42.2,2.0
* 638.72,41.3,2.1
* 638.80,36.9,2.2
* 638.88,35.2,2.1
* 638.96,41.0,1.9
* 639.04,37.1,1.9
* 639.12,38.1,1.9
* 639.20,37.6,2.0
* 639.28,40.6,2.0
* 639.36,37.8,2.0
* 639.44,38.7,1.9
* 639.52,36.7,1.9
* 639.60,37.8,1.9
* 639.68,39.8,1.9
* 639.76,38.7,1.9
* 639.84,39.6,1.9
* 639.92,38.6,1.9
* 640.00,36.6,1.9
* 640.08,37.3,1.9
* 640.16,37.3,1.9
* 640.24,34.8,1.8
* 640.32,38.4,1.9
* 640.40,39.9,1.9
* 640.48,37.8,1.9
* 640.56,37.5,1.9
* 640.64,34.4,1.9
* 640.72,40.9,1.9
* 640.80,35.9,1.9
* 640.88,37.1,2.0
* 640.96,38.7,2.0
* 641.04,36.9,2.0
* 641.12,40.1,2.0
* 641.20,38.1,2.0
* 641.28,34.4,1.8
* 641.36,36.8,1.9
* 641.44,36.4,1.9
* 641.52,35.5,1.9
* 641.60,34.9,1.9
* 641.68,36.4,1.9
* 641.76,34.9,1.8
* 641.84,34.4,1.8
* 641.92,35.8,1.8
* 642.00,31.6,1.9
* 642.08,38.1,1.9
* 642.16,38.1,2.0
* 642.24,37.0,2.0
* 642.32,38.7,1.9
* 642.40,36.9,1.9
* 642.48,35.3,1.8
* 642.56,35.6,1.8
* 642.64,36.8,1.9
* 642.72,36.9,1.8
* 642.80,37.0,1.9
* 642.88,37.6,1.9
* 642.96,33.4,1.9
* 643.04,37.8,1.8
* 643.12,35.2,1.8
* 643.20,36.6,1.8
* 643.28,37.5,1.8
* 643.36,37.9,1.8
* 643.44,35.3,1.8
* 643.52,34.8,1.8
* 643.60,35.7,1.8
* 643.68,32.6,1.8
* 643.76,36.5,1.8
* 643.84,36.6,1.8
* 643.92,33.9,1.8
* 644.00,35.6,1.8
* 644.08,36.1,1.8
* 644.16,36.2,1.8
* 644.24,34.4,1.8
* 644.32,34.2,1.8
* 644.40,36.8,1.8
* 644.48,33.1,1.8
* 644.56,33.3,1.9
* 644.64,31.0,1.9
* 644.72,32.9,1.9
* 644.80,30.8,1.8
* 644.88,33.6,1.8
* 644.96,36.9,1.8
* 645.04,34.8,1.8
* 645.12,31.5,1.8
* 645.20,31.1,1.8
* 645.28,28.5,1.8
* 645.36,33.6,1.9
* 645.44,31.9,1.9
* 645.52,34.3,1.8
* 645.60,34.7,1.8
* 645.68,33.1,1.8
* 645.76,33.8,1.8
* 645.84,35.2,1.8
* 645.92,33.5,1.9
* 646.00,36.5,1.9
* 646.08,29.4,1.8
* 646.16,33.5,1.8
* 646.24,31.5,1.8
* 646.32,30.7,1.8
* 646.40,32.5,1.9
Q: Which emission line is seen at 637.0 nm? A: C III] 1909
